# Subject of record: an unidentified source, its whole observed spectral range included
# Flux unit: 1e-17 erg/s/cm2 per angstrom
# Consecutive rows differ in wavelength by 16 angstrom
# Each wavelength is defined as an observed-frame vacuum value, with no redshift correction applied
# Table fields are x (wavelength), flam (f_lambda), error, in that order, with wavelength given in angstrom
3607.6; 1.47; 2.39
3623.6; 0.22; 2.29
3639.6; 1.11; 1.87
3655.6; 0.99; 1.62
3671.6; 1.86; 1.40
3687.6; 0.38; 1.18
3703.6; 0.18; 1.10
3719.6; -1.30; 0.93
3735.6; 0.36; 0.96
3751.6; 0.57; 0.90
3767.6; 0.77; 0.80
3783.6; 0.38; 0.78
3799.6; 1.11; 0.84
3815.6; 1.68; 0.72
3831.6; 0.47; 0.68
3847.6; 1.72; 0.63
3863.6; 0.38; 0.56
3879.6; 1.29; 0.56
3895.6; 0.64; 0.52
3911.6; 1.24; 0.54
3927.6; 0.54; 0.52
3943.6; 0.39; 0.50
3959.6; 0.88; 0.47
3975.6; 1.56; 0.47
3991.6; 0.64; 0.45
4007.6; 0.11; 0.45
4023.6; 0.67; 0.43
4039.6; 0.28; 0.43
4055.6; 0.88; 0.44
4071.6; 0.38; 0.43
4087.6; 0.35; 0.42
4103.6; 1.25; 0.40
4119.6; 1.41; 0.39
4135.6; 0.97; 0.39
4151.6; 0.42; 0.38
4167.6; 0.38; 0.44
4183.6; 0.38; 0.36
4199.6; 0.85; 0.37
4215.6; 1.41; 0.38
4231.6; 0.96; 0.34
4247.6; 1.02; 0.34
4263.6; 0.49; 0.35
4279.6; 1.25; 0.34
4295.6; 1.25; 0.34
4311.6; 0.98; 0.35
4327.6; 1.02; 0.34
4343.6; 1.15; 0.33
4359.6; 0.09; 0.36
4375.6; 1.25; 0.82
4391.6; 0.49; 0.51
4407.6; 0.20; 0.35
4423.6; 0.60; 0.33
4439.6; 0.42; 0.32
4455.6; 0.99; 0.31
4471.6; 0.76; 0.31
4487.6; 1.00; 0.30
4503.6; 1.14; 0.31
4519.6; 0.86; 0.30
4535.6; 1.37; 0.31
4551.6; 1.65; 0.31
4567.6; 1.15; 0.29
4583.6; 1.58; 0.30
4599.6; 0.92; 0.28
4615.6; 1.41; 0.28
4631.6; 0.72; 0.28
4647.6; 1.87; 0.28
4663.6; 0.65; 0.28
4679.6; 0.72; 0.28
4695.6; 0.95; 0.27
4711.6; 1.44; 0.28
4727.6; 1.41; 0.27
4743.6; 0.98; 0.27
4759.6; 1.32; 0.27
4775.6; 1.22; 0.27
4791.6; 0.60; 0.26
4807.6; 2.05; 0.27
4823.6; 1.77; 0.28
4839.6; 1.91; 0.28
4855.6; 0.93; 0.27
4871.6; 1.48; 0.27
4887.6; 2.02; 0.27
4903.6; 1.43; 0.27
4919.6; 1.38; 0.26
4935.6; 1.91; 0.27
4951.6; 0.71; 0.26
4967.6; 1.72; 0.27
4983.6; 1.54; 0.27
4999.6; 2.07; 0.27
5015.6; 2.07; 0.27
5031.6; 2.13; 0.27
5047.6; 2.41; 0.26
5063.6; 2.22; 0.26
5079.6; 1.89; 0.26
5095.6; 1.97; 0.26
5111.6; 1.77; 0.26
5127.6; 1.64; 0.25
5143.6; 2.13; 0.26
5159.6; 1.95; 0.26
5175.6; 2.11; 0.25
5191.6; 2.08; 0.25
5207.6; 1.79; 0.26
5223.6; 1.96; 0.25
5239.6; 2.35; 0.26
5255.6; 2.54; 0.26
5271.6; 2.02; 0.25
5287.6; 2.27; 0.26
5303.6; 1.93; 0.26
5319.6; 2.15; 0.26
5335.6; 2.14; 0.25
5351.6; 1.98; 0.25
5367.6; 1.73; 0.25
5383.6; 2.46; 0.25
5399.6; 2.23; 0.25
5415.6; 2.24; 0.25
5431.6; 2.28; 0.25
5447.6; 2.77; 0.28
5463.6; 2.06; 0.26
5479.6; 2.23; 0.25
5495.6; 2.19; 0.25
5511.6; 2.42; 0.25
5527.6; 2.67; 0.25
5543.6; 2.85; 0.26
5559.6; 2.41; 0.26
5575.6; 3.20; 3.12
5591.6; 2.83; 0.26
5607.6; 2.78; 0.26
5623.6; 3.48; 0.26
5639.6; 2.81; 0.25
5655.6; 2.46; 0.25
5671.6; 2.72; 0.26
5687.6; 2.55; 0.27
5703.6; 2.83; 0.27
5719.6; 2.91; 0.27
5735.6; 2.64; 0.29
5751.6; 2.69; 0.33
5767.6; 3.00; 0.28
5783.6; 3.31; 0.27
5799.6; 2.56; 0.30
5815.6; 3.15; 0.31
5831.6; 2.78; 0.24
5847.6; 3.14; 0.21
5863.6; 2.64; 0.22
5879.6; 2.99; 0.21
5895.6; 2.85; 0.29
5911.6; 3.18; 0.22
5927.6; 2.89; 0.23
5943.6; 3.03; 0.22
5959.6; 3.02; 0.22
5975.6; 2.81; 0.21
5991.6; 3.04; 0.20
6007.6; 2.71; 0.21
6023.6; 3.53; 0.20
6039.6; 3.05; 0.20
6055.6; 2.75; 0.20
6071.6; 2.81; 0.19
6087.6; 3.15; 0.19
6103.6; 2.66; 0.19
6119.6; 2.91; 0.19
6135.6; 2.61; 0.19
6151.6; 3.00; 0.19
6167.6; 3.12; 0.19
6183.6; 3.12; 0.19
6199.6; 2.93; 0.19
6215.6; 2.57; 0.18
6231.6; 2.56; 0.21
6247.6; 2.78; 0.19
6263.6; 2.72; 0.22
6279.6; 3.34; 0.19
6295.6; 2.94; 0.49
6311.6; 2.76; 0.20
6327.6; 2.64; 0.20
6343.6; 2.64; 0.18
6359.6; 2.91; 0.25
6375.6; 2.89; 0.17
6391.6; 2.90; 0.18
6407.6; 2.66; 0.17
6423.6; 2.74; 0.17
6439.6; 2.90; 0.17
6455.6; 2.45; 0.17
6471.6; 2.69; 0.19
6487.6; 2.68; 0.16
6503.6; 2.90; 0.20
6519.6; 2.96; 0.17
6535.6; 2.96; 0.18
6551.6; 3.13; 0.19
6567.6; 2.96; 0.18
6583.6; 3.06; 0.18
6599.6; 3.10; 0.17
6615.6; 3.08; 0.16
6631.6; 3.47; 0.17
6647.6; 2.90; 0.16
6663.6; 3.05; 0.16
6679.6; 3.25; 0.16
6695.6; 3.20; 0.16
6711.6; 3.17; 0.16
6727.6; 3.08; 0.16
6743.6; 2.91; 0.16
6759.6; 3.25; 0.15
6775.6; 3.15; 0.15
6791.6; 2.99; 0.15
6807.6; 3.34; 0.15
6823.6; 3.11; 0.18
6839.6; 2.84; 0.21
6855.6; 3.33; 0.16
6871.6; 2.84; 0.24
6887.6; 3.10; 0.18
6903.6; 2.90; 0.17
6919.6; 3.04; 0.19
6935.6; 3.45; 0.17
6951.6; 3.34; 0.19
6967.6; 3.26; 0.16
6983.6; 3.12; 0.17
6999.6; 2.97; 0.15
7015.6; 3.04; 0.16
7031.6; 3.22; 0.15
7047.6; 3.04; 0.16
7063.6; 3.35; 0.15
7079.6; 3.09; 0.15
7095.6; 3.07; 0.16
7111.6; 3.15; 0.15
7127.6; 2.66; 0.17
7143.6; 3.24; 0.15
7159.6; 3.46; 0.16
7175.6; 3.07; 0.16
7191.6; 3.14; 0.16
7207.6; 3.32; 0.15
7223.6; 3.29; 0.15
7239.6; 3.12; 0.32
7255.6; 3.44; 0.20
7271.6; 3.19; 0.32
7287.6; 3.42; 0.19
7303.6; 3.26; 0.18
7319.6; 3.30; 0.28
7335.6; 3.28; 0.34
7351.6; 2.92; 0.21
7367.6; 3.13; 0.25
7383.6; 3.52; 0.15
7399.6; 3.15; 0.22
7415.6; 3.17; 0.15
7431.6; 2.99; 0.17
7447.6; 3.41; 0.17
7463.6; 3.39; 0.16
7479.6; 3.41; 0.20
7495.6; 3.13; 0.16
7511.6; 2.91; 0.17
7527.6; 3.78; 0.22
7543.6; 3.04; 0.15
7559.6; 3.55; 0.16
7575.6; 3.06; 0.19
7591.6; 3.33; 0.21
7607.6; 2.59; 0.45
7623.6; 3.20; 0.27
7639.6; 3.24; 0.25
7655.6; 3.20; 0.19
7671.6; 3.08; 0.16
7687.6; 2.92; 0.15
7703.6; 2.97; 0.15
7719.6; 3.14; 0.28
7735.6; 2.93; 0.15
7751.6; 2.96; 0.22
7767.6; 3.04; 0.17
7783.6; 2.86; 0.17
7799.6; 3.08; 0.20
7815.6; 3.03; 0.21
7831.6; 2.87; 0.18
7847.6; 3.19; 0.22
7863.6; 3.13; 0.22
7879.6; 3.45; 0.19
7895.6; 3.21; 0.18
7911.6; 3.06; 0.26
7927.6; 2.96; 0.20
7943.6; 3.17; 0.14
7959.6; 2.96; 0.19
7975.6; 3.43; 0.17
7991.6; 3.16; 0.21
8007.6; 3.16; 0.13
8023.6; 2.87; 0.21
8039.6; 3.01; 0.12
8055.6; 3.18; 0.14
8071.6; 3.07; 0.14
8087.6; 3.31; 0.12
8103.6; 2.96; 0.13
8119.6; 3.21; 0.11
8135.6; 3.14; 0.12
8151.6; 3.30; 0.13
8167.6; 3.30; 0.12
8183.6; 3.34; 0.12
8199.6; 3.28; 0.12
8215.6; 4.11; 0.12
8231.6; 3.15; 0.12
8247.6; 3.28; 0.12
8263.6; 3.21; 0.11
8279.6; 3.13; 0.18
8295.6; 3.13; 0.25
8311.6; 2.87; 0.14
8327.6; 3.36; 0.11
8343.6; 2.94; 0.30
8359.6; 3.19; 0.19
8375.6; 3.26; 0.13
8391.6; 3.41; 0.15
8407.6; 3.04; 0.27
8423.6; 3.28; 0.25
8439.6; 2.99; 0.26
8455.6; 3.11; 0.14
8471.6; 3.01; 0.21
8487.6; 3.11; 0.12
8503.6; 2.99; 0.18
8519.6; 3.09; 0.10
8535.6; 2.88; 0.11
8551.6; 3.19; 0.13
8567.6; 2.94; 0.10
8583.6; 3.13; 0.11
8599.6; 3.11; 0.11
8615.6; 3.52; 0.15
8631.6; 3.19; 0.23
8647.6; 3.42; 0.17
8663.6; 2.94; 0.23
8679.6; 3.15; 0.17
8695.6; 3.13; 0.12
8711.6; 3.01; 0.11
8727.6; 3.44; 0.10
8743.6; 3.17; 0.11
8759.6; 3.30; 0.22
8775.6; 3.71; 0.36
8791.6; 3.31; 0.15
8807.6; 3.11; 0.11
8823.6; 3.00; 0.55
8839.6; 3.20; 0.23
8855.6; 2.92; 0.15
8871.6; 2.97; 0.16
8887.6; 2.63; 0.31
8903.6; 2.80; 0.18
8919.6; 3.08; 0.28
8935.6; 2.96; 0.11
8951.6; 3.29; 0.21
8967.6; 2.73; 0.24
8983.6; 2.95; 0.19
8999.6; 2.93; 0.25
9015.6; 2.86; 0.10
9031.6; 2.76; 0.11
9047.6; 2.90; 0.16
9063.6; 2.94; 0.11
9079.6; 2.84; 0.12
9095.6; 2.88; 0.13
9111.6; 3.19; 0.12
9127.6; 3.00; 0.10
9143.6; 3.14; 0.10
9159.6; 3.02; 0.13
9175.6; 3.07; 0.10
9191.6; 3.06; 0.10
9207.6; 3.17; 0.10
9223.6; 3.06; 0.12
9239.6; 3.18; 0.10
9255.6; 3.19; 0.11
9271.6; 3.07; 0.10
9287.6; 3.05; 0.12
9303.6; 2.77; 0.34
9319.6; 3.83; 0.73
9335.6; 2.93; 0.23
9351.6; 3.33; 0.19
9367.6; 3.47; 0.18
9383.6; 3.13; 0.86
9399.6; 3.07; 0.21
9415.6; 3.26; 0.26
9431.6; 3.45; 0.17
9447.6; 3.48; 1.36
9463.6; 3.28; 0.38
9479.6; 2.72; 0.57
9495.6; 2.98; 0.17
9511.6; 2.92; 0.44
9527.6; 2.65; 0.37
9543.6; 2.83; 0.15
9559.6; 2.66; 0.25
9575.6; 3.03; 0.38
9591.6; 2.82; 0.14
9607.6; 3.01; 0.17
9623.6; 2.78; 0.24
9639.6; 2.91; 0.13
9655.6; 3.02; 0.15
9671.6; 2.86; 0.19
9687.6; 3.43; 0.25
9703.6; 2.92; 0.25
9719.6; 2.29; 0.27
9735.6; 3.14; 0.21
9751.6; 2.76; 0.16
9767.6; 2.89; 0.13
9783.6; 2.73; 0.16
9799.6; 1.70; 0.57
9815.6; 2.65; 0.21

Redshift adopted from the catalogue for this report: 0.248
